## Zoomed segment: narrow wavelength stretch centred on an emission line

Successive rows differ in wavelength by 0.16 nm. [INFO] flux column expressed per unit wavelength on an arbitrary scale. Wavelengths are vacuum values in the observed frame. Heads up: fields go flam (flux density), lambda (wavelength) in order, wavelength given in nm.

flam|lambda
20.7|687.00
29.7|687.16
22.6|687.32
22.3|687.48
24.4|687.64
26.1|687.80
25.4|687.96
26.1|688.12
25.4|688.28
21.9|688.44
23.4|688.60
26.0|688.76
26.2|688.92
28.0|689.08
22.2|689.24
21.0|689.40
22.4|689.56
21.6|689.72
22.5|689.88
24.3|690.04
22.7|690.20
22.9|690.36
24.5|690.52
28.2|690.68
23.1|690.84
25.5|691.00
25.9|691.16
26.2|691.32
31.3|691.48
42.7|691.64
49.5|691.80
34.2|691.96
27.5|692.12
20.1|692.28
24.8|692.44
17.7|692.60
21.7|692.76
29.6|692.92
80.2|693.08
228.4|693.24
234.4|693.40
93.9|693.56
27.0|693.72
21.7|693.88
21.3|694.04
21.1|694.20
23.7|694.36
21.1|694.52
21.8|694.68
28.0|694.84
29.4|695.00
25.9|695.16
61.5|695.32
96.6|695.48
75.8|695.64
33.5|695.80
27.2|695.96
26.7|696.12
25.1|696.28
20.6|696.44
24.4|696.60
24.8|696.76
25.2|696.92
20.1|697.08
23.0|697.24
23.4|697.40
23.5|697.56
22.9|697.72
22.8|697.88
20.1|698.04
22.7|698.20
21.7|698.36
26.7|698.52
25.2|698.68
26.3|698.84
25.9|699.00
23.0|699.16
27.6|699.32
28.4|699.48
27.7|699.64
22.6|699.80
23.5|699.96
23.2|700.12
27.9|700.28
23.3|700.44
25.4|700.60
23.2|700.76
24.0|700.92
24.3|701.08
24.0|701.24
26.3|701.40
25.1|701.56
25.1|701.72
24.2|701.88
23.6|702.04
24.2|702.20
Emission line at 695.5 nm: [N II] 6583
